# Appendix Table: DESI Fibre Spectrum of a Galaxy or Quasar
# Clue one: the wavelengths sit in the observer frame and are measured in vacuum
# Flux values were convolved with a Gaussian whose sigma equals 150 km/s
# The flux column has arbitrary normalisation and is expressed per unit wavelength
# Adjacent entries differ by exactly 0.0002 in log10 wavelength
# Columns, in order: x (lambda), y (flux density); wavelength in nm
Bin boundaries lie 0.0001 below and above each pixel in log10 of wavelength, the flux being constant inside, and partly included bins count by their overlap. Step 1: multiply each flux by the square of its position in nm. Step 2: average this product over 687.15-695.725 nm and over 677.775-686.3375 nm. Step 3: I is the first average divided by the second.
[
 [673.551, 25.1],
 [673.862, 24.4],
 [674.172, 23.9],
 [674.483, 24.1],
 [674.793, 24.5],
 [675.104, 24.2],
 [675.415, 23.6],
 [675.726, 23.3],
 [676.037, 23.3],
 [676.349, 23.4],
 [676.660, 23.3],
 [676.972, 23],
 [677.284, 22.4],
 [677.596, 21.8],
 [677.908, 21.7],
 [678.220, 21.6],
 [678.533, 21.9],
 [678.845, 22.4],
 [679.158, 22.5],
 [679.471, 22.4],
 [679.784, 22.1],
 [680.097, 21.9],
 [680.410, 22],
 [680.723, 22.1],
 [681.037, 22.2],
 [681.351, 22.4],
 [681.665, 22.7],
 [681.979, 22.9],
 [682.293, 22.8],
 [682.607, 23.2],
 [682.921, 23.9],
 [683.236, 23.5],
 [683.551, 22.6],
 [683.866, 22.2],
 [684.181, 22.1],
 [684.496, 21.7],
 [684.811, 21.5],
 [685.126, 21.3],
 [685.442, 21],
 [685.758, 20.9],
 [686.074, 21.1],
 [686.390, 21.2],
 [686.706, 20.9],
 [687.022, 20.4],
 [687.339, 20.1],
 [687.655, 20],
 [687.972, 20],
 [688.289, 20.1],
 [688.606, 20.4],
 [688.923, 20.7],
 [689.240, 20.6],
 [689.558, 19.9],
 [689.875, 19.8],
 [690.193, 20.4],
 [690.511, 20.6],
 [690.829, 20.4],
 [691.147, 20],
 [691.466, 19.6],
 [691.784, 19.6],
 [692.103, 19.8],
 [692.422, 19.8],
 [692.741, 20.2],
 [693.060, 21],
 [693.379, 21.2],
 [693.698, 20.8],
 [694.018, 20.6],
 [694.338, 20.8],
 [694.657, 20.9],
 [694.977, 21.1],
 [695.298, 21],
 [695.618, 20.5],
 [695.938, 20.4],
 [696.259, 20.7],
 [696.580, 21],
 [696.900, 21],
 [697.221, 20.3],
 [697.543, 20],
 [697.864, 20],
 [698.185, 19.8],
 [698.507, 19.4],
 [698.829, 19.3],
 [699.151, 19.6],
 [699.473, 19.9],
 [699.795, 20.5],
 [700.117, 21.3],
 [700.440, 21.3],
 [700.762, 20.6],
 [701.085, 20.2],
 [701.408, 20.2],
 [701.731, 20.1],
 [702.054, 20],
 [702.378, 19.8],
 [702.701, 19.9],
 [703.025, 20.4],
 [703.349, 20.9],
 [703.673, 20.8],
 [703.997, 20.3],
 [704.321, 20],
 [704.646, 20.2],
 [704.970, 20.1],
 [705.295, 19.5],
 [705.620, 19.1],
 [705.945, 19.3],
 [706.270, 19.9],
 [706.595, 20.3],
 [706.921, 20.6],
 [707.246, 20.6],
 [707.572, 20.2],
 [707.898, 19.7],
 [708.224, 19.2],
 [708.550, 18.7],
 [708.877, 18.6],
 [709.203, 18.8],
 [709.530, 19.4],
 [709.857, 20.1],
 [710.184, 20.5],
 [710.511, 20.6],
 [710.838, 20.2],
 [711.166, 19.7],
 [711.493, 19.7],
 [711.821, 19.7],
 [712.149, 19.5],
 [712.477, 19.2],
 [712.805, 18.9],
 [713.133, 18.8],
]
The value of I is 0.9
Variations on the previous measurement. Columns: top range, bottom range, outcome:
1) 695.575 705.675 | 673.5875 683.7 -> 0.94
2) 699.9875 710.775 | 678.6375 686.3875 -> 0.96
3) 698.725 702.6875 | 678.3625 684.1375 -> 0.95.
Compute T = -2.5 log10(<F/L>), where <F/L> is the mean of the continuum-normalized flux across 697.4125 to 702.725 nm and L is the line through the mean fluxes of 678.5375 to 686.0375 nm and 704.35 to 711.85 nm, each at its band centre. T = 0.02 mag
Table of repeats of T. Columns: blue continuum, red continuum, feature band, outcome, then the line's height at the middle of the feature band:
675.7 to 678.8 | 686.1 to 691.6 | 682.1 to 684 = -0.079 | 21.4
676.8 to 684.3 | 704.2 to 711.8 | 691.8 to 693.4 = 0.053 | 21.3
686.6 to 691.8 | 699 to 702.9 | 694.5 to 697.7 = -0.023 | 20.3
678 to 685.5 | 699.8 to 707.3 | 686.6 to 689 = 0.074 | 21.7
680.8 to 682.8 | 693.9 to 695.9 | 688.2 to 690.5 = 0.067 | 21.6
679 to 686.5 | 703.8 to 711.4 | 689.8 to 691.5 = 0.065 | 21.4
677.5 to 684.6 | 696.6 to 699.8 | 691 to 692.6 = 0.061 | 20.9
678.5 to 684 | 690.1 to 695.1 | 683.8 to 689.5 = 0.035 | 21.5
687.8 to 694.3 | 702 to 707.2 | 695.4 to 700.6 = -0.008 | 20.2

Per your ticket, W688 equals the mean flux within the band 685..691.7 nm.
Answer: 20.4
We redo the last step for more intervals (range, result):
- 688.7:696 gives 20.4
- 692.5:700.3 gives 20.5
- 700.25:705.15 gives 20.3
